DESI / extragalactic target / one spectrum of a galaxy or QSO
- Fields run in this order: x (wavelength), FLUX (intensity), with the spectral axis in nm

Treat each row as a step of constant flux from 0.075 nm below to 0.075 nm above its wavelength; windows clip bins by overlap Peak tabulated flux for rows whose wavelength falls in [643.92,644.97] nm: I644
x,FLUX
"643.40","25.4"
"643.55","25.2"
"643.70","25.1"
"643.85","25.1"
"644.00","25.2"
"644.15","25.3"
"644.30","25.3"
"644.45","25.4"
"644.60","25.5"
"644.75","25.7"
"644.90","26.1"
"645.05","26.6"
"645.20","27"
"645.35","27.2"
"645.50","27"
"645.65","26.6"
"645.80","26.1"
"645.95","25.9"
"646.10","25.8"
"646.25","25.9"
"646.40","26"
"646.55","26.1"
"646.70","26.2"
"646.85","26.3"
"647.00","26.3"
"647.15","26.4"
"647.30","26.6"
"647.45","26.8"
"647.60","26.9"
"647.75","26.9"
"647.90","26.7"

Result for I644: 26.1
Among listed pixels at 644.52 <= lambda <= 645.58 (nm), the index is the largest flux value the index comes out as 27.2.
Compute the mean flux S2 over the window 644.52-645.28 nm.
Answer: 26.2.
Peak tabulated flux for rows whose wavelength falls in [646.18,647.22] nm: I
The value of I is 26.4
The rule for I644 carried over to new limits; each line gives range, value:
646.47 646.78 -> 26.2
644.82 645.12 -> 26.6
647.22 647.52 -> 26.8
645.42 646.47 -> 27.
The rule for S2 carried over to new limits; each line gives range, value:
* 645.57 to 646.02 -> 26.2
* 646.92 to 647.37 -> 26.4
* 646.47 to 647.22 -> 26.3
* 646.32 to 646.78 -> 26.1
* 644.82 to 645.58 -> 26.8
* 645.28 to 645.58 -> 27.1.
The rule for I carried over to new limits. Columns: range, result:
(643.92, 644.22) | 25.3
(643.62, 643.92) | 25.1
